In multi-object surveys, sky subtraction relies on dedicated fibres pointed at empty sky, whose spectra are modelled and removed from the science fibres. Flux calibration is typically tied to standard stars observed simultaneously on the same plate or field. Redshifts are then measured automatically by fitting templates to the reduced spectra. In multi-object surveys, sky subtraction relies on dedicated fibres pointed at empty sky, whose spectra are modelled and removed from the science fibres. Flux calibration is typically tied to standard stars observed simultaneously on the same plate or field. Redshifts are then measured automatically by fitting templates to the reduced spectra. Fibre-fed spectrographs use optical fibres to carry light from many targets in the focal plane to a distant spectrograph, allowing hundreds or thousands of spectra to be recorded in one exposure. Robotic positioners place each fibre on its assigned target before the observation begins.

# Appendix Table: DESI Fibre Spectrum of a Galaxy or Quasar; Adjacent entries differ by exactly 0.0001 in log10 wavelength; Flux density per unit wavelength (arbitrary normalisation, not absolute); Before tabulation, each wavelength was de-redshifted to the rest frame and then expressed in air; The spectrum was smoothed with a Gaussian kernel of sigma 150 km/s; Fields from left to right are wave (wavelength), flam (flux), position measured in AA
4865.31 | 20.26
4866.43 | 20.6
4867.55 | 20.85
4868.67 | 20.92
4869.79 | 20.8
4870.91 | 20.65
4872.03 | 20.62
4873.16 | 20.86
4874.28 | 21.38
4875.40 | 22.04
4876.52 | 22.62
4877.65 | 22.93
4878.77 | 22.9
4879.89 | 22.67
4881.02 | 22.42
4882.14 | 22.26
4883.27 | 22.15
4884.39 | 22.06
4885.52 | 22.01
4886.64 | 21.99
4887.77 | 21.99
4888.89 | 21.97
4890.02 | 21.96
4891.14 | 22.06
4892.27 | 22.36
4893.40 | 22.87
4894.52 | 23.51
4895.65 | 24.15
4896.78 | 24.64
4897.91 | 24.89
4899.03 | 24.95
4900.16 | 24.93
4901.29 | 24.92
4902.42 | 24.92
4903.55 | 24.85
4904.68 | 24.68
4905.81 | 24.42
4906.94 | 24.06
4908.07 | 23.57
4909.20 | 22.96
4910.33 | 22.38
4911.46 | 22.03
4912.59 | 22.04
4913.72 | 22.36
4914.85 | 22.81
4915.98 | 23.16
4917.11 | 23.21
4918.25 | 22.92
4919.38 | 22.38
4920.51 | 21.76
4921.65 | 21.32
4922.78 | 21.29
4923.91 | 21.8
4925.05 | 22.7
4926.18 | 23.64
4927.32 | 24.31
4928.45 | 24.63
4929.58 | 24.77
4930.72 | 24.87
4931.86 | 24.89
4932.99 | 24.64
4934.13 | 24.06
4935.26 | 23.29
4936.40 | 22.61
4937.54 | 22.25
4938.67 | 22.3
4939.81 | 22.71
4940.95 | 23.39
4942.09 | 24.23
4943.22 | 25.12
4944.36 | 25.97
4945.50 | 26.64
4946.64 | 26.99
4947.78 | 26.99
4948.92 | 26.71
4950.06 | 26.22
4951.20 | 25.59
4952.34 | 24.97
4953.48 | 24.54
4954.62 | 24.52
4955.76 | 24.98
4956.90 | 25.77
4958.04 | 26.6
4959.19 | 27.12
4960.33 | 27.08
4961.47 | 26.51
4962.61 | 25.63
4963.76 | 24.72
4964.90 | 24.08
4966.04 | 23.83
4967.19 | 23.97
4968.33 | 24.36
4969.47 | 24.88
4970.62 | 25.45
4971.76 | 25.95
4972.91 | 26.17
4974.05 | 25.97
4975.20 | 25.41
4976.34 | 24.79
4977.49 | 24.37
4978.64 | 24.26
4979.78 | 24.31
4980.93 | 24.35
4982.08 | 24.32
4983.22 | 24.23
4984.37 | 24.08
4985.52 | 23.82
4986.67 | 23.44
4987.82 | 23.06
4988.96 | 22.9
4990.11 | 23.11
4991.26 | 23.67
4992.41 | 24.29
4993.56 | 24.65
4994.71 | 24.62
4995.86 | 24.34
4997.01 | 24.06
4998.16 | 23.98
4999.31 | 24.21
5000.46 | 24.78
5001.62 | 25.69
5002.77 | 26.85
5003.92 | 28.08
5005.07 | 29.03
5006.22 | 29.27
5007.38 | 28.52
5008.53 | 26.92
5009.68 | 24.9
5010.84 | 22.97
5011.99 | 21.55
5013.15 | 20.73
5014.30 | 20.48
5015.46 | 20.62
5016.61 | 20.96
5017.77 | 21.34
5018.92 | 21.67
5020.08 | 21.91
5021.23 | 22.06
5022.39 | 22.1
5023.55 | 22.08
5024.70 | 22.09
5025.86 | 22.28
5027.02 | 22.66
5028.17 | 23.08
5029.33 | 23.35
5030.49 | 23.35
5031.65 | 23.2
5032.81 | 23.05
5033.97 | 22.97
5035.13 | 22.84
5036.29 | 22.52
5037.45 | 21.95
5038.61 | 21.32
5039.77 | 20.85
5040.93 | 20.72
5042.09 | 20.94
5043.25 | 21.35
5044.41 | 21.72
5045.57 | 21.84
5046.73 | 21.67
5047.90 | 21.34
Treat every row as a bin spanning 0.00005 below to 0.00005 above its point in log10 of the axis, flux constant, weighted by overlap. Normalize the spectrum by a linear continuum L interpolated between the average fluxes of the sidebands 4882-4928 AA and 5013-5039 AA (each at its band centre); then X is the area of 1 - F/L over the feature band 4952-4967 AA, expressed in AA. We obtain -1.8 AA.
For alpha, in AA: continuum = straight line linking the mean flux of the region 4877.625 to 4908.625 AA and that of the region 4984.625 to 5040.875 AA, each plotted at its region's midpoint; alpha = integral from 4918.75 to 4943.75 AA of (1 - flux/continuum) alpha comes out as 0.1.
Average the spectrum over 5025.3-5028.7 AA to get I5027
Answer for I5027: 22.7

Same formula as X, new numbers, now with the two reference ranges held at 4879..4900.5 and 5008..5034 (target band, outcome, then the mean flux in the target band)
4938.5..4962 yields -2.94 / 25.5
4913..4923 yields 0.19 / 22.4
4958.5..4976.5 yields -2.20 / 25.4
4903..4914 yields -0.24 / 23.4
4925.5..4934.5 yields -0.67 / 24.5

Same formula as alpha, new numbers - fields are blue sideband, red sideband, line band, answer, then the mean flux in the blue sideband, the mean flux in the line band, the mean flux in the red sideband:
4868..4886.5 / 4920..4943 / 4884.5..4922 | -1.1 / 21.8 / 23.2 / 23.3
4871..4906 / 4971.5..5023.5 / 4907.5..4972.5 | -1.9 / 23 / 24.2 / 24.2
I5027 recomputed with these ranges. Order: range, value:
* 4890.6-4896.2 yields 23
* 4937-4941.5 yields 22.7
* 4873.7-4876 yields 21.8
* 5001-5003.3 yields 26.2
